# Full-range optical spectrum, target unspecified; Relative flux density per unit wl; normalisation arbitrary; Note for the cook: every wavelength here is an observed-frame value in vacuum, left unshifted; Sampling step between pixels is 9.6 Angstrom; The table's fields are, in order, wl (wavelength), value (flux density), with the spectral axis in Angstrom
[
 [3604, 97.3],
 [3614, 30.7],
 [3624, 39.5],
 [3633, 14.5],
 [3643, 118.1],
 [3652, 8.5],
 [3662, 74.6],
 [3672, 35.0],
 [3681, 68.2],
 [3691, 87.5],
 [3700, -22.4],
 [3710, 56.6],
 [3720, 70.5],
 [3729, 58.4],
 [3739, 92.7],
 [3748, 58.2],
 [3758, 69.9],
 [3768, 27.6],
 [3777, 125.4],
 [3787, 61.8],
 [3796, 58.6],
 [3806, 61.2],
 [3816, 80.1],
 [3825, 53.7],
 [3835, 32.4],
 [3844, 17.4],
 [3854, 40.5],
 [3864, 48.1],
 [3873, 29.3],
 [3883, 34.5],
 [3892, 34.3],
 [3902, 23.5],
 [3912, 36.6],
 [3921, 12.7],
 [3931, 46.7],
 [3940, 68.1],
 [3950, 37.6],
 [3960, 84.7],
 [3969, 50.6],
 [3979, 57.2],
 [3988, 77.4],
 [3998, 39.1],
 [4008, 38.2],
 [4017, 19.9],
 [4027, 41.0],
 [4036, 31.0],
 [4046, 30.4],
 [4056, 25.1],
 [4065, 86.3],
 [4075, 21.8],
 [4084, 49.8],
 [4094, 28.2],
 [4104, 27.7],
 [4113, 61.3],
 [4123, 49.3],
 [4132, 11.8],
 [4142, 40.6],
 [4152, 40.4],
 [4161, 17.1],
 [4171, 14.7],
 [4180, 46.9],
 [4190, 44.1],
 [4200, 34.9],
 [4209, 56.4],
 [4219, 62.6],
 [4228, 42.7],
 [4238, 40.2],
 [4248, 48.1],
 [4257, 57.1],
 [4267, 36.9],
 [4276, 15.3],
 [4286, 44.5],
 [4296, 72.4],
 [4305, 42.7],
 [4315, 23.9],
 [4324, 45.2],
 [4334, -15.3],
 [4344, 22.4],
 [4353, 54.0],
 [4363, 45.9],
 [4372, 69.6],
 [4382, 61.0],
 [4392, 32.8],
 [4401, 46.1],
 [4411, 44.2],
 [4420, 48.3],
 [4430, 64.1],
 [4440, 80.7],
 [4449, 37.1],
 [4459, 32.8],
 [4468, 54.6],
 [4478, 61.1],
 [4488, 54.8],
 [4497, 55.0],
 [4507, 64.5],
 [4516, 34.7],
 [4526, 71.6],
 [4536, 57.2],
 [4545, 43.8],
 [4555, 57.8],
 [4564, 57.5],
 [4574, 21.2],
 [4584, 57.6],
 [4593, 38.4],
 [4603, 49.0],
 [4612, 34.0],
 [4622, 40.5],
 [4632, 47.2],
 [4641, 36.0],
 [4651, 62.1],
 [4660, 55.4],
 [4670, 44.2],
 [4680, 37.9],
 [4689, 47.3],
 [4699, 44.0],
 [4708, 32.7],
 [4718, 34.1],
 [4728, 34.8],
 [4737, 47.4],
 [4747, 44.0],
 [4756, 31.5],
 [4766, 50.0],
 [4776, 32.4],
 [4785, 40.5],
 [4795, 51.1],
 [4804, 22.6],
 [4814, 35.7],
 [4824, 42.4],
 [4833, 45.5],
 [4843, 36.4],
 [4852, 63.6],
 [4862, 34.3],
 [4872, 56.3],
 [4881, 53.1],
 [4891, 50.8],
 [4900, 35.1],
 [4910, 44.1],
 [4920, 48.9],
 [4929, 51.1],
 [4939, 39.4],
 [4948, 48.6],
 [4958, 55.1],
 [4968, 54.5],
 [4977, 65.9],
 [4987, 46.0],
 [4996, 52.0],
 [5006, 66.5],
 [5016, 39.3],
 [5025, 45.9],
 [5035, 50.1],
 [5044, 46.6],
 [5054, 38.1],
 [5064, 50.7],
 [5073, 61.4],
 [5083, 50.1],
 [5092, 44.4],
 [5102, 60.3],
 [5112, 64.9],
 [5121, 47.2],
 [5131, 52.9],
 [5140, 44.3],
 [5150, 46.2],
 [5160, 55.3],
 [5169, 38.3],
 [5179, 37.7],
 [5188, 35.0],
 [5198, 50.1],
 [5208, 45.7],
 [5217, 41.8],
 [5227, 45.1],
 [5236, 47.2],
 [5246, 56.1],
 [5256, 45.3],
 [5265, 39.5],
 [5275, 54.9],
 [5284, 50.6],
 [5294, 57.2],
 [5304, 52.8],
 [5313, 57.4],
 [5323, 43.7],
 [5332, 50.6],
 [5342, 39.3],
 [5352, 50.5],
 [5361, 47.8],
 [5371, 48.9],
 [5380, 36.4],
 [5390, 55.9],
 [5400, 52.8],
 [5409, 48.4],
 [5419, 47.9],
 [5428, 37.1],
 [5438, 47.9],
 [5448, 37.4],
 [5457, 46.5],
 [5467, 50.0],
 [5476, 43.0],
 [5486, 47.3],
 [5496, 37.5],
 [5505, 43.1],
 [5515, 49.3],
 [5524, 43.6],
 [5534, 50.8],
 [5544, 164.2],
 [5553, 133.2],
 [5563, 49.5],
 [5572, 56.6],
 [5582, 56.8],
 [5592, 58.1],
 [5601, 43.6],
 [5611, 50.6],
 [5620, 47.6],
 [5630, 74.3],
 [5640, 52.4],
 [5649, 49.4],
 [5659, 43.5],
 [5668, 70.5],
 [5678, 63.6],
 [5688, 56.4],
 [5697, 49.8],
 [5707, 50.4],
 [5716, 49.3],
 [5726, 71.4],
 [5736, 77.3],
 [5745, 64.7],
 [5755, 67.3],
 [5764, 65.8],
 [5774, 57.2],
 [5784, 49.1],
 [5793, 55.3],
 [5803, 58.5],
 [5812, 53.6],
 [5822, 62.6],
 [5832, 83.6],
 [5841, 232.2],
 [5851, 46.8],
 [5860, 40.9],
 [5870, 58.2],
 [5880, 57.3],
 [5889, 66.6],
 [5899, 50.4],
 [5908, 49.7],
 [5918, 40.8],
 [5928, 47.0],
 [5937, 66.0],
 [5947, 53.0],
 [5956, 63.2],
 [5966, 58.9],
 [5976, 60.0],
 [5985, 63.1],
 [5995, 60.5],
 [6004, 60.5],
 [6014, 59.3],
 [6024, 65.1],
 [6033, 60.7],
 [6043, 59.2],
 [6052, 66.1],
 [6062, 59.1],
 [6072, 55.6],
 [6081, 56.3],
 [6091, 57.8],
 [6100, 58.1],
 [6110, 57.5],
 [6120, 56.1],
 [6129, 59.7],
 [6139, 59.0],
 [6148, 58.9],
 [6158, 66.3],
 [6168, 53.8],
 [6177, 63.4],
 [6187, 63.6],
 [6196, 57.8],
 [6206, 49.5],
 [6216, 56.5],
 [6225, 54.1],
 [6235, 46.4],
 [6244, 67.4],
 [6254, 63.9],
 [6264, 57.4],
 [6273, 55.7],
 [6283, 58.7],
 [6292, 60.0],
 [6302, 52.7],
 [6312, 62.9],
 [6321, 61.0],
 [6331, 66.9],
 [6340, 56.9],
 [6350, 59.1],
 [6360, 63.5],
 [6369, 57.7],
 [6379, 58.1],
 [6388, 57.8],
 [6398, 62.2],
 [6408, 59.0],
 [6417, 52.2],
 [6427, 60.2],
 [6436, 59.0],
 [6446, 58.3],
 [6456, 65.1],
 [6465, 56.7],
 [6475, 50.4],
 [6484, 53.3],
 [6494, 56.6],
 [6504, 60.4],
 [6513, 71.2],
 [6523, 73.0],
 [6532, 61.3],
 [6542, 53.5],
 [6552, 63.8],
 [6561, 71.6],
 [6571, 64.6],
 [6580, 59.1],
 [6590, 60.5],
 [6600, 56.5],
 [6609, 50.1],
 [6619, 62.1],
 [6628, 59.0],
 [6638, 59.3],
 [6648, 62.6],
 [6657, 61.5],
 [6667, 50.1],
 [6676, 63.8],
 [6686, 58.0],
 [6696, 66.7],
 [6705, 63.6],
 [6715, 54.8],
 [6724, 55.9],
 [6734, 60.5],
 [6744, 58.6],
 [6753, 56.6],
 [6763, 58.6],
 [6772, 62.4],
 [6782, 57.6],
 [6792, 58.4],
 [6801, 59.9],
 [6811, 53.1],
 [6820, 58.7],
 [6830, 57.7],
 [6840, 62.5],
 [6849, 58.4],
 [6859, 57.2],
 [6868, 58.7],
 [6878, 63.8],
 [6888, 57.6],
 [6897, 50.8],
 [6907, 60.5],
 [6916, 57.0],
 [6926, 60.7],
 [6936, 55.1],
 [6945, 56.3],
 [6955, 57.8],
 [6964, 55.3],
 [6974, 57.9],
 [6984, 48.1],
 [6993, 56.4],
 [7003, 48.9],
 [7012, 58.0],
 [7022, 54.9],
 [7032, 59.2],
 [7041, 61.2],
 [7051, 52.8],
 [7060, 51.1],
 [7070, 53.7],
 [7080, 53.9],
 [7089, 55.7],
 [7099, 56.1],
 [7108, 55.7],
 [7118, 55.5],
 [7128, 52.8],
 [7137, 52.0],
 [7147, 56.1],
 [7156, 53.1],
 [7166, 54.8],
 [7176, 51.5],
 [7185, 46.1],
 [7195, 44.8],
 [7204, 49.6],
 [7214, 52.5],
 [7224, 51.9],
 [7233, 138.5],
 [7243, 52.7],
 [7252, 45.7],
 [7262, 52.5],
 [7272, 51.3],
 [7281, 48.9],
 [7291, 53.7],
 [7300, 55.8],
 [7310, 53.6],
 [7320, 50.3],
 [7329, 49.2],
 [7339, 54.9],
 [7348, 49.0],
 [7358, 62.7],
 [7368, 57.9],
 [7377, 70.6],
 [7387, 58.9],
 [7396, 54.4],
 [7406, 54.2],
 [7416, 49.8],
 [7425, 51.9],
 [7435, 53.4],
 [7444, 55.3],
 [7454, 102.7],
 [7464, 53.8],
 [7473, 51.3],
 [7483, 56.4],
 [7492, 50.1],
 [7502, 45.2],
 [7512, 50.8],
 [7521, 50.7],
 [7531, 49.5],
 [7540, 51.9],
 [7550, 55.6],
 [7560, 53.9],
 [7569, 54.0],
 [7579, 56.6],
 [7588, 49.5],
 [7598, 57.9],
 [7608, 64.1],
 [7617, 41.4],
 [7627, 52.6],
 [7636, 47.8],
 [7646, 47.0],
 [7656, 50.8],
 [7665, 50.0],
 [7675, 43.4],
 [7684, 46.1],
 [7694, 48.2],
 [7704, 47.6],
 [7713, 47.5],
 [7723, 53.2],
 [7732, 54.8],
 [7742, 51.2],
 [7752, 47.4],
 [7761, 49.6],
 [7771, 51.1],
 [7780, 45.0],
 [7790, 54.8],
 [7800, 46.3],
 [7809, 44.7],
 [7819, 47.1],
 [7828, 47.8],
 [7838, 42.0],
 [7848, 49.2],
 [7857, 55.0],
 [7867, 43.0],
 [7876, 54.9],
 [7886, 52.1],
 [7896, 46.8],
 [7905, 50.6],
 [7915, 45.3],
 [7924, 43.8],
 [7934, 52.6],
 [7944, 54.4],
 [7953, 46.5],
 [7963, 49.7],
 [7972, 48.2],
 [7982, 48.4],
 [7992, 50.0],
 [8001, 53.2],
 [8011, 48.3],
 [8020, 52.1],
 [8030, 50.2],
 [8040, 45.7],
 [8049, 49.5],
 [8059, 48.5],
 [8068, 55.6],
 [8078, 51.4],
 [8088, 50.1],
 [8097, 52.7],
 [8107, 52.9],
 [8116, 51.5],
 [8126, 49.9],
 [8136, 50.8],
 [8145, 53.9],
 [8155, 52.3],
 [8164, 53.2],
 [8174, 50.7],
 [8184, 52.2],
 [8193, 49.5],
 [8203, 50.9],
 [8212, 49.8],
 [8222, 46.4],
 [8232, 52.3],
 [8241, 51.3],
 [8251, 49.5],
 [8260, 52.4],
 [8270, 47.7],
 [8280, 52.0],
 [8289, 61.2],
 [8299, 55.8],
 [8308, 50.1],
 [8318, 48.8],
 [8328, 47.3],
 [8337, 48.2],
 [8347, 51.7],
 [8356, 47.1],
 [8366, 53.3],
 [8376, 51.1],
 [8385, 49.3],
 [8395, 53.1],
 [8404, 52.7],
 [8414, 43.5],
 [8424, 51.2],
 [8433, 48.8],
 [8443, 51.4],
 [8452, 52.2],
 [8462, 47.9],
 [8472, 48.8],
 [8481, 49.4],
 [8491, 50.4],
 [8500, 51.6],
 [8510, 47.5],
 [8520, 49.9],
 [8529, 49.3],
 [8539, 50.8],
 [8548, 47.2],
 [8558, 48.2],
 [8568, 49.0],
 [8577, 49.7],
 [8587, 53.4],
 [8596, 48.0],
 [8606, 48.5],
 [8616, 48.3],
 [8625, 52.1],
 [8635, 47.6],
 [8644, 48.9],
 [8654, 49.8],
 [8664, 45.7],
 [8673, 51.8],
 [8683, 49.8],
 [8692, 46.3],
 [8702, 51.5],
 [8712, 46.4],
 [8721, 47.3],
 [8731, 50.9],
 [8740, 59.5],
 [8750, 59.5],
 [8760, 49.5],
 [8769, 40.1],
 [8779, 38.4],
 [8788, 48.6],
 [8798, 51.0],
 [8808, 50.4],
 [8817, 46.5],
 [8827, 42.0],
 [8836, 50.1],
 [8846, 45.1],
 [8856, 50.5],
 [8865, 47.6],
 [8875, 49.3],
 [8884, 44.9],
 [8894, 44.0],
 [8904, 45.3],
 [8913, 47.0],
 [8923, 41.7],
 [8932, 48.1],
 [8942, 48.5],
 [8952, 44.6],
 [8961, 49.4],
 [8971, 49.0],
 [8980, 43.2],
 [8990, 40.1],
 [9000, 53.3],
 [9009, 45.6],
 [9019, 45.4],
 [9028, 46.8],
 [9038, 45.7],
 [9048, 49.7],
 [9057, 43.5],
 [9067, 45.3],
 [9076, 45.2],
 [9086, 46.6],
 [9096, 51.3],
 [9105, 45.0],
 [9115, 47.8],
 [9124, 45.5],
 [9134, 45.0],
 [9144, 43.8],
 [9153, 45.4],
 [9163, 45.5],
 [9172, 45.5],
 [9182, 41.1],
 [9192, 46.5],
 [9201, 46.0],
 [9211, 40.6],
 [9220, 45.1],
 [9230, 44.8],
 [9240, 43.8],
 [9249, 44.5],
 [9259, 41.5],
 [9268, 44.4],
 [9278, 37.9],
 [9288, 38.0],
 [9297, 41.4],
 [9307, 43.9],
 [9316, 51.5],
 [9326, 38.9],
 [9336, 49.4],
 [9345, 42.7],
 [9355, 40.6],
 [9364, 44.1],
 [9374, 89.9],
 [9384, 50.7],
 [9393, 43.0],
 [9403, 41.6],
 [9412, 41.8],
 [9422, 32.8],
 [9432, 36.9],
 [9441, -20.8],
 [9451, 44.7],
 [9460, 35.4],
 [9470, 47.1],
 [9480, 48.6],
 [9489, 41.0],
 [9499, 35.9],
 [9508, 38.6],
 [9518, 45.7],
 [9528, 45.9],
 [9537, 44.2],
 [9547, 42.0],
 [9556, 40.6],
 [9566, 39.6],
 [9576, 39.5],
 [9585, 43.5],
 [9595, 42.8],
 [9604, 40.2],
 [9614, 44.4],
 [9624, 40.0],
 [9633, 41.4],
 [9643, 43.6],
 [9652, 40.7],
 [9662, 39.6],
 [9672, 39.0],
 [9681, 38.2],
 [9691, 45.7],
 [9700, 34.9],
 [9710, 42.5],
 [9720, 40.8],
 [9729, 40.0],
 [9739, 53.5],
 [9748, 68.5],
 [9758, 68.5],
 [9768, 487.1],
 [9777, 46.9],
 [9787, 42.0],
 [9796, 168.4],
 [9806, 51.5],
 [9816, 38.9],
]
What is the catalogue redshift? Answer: 0.49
